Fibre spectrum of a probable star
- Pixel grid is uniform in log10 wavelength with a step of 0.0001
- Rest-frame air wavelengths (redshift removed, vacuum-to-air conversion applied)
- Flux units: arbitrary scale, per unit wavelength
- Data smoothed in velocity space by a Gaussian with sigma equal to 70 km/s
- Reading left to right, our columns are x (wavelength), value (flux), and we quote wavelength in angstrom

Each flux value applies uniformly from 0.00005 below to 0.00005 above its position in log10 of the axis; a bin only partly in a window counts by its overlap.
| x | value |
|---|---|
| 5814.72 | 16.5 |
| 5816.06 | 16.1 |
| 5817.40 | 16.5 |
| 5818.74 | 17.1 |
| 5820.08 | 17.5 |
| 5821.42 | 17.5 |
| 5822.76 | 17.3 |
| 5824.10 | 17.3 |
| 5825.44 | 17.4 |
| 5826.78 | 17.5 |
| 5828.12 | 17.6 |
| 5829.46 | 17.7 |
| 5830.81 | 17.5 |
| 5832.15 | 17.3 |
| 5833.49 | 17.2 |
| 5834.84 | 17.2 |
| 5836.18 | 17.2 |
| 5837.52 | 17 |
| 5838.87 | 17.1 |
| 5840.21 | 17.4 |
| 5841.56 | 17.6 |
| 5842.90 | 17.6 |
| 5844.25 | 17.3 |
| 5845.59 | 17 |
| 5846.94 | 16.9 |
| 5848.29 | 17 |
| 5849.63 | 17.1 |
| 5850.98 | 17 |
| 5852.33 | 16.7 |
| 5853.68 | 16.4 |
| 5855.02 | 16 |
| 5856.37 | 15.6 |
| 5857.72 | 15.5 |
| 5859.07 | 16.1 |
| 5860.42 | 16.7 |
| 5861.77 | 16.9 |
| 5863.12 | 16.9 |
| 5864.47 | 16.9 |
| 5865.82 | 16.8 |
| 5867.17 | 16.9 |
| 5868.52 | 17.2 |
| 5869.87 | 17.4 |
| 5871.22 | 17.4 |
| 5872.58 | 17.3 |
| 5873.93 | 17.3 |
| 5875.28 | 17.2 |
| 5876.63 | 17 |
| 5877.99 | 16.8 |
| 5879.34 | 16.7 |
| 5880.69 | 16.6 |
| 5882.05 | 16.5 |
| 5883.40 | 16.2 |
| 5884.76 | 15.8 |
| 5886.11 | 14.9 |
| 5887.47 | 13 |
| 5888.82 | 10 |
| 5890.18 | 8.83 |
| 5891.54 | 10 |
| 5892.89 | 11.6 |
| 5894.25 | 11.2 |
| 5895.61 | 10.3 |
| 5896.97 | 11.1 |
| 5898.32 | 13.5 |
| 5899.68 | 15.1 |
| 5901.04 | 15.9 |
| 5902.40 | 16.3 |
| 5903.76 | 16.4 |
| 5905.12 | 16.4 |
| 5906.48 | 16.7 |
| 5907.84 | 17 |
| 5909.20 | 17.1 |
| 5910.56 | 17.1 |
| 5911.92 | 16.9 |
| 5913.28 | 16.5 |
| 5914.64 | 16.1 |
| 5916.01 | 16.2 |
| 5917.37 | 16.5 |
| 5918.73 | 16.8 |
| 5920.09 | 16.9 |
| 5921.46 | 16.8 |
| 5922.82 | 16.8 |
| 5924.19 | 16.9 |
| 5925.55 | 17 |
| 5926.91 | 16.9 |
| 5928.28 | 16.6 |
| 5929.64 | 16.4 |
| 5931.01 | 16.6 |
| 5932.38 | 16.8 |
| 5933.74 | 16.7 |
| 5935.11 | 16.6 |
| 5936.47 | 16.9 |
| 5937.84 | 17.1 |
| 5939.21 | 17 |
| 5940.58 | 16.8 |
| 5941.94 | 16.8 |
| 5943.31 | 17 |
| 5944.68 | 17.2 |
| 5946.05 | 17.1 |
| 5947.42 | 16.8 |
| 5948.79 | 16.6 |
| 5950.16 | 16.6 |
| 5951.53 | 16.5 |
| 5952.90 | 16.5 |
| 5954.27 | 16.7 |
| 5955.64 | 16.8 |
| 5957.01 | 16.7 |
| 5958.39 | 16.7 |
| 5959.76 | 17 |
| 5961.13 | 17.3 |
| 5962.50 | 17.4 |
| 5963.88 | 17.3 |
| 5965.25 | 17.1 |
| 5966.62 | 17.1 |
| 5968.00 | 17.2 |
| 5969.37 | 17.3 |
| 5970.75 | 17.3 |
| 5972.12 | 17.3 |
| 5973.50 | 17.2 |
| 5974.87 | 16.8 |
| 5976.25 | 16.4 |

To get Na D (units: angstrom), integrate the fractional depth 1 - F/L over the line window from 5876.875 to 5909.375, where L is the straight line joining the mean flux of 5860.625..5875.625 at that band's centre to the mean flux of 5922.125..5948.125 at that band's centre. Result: 5.1 angstrom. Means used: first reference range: 17.1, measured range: 14.3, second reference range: 16.8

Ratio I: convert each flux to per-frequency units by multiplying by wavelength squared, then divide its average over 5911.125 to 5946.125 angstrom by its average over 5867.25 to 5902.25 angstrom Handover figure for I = 1.2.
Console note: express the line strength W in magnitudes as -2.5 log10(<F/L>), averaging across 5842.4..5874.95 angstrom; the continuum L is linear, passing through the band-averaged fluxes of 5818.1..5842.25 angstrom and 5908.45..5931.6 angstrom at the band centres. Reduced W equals 0.02 mag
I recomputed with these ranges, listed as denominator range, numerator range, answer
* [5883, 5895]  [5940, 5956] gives 1.39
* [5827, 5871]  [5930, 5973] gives 1.03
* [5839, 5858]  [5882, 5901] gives 0.77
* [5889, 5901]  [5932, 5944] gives 1.47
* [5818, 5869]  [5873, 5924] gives 0.91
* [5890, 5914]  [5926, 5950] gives 1.18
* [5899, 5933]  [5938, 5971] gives 1.04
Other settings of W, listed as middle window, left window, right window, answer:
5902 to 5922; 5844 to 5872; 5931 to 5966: 0.01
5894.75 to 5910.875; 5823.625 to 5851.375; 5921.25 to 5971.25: 0.13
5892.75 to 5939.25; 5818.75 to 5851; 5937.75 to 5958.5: 0.07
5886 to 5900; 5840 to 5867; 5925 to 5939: 0.40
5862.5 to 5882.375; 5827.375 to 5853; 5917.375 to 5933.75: 0.00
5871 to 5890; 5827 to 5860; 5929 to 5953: 0.08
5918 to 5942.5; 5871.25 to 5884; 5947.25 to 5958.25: -0.01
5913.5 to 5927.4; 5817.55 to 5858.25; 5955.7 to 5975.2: 0.03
